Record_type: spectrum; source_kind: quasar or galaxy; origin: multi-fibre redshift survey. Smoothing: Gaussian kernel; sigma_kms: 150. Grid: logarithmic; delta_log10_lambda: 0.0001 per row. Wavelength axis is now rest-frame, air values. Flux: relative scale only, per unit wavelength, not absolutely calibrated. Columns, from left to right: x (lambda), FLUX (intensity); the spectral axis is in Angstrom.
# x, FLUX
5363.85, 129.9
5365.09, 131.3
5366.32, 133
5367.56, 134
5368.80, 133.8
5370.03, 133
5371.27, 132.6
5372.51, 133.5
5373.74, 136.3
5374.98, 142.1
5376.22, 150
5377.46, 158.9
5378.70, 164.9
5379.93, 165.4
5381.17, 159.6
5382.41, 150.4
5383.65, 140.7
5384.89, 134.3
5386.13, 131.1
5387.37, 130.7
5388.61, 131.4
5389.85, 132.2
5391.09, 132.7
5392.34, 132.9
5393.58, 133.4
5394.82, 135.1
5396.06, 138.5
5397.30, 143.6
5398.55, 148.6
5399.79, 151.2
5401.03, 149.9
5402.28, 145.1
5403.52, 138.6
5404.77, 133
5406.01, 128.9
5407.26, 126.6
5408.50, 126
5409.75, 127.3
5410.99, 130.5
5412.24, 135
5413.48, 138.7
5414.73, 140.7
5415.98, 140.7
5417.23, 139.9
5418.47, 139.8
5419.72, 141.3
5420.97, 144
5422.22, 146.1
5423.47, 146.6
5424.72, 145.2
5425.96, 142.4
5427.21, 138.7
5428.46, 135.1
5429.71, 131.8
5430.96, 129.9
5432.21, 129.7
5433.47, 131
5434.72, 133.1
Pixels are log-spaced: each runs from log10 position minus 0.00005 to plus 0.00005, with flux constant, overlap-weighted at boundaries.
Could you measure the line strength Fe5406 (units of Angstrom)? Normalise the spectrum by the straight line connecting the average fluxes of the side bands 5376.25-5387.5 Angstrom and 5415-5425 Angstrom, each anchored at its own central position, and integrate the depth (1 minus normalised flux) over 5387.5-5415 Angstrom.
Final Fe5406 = 1.8 Angstrom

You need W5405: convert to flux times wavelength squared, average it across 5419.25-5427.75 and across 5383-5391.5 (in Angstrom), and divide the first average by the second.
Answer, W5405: 1.1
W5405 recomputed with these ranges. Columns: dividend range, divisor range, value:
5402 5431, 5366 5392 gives 0.99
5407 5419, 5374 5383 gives 0.88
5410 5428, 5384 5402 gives 1.03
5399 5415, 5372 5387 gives 0.94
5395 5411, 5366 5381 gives 0.97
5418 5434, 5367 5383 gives 0.97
